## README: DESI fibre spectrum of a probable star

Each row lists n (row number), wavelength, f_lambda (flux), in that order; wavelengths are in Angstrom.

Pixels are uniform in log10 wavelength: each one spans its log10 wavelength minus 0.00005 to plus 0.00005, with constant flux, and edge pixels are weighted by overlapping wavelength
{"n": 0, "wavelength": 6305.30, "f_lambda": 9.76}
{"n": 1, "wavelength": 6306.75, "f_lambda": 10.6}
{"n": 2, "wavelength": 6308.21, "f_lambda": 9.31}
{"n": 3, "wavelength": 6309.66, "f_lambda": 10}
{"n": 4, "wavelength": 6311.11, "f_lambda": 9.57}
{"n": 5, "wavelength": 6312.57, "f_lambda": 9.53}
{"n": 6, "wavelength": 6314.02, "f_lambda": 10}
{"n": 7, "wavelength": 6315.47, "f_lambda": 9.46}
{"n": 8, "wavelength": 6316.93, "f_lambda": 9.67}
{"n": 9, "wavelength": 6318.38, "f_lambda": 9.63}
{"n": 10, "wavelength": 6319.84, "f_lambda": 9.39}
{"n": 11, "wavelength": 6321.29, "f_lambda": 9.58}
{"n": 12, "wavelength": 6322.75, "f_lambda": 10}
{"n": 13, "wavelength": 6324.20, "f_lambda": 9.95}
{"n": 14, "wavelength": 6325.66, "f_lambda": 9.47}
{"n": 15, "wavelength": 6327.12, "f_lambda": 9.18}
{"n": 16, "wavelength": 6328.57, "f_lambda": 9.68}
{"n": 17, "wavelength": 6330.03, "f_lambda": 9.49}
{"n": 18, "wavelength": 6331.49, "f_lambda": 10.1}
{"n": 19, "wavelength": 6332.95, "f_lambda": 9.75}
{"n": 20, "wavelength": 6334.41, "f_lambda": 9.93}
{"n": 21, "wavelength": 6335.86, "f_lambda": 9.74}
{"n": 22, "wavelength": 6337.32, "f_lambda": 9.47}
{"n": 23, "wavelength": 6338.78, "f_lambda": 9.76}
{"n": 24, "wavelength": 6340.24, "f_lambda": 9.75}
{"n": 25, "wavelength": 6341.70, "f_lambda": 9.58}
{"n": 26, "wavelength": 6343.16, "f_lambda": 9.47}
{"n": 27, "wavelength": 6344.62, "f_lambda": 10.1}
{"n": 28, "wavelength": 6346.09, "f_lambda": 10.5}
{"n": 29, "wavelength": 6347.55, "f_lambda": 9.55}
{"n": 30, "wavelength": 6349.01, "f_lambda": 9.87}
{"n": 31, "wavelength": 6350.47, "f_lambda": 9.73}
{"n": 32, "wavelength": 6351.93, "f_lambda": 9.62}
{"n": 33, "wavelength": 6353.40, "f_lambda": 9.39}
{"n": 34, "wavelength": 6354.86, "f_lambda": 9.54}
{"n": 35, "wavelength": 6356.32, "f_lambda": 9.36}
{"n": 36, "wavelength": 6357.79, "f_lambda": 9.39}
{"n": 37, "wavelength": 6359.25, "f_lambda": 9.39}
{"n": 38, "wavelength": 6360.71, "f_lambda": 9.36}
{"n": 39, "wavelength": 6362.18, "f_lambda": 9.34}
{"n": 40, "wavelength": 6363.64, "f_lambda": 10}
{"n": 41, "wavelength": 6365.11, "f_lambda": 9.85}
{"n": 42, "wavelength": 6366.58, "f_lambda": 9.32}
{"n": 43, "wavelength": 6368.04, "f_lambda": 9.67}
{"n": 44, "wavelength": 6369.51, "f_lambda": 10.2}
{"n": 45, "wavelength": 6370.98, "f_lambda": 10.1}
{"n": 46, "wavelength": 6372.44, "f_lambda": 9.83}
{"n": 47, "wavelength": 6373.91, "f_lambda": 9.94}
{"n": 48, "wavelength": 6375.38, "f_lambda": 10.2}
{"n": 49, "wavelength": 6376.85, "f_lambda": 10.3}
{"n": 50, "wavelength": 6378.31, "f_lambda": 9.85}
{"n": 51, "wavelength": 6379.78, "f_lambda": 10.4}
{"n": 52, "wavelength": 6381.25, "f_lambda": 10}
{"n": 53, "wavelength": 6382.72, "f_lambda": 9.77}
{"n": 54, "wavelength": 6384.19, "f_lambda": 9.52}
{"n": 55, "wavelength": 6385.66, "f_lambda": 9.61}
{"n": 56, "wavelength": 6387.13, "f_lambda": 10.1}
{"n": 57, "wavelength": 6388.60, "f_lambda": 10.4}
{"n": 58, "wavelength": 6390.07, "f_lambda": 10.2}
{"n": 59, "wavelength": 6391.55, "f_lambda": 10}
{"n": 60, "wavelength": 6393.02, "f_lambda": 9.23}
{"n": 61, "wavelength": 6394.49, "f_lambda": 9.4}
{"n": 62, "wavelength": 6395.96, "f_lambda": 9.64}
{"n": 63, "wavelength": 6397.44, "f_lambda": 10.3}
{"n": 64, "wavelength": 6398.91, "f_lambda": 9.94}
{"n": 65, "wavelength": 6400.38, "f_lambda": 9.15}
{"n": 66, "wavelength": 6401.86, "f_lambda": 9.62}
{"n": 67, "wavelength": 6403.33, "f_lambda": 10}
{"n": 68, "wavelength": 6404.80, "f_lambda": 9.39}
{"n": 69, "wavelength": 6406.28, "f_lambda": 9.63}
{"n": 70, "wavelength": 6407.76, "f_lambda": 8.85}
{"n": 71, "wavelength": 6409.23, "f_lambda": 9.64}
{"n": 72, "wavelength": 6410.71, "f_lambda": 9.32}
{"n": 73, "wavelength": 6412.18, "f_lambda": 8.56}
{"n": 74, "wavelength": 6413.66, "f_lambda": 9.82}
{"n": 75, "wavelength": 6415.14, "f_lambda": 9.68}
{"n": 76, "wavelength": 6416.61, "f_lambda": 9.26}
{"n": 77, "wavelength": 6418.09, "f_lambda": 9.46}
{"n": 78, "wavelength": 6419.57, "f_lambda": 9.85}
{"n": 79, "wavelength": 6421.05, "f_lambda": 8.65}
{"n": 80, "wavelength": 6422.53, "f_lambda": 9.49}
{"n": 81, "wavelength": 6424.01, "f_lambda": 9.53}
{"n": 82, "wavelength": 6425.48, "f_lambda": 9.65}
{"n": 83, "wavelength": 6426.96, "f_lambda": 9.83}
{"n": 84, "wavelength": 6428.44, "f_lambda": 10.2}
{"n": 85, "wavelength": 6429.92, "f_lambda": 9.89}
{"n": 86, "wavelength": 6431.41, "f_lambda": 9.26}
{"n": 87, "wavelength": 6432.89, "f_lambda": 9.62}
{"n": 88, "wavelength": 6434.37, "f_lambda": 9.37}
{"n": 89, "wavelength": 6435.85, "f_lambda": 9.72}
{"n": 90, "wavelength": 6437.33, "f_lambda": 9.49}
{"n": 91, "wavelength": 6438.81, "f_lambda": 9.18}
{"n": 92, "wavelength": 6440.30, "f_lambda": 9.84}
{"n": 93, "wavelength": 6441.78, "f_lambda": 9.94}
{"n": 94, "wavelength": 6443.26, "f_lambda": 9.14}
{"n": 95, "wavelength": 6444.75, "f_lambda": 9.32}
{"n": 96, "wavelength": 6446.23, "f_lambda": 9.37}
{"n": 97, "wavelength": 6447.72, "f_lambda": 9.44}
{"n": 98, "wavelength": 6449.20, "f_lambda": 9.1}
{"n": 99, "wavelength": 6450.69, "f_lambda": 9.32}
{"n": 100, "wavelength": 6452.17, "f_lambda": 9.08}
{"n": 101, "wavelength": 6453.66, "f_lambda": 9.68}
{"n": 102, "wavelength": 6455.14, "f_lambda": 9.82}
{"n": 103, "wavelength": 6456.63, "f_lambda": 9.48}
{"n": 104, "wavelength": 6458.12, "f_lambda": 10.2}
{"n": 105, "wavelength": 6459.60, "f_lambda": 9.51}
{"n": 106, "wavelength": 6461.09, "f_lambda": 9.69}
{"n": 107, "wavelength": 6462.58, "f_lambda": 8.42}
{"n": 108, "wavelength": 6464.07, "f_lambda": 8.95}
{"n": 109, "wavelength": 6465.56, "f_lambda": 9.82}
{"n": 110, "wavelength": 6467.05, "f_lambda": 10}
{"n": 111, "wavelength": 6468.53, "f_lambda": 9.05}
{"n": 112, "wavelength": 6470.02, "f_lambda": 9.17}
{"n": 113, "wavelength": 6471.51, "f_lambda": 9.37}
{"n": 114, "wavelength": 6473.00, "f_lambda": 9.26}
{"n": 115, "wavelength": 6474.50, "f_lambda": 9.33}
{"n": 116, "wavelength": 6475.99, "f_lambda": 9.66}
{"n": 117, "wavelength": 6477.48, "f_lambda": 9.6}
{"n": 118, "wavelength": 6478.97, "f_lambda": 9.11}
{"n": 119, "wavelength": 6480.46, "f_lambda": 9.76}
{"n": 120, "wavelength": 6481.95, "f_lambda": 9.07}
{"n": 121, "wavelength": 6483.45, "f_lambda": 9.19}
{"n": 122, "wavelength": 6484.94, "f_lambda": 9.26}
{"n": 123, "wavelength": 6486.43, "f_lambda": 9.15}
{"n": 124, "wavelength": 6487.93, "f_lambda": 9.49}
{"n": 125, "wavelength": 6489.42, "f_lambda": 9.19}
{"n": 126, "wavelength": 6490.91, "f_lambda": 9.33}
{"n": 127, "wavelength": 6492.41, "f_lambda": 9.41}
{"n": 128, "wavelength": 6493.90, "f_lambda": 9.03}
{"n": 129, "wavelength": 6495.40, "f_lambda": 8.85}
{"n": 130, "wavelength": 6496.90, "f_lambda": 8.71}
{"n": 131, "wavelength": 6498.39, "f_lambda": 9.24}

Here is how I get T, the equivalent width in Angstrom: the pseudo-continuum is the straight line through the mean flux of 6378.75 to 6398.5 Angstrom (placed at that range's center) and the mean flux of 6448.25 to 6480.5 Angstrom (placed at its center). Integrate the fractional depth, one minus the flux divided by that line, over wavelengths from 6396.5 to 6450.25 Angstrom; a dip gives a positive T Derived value 0.9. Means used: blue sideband 9.89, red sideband 9.42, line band 9.51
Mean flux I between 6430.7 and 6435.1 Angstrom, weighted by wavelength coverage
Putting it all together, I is 9.42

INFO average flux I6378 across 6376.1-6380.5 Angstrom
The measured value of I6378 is 10.2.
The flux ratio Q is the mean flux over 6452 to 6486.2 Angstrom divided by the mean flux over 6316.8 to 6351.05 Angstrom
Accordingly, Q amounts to 0.97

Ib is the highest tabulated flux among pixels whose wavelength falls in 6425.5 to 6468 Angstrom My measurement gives 10.2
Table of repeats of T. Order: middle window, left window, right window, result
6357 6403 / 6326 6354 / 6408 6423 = -1.4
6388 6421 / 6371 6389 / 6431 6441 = 0.7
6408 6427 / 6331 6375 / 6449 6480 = 0.3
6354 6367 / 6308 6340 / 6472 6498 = 0.1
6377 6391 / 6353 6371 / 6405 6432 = -0.7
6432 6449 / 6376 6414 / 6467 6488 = 0.1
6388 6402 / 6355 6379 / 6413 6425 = -0.3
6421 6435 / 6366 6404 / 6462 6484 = 0.0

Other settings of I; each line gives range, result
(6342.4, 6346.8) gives 10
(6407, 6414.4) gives 9.24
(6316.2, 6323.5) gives 9.66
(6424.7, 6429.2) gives 9.91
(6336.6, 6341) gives 9.66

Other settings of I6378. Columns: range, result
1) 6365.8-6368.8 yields 9.5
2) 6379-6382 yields 10.2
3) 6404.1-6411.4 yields 9.36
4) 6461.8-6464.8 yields 8.68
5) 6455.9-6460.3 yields 9.74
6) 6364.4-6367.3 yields 9.57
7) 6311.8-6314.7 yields 9.75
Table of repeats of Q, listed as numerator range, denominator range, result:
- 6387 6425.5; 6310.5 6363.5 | 0.99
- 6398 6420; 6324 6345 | 0.98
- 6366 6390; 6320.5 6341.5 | 1.03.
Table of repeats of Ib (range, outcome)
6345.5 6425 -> 10.5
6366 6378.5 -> 10.3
